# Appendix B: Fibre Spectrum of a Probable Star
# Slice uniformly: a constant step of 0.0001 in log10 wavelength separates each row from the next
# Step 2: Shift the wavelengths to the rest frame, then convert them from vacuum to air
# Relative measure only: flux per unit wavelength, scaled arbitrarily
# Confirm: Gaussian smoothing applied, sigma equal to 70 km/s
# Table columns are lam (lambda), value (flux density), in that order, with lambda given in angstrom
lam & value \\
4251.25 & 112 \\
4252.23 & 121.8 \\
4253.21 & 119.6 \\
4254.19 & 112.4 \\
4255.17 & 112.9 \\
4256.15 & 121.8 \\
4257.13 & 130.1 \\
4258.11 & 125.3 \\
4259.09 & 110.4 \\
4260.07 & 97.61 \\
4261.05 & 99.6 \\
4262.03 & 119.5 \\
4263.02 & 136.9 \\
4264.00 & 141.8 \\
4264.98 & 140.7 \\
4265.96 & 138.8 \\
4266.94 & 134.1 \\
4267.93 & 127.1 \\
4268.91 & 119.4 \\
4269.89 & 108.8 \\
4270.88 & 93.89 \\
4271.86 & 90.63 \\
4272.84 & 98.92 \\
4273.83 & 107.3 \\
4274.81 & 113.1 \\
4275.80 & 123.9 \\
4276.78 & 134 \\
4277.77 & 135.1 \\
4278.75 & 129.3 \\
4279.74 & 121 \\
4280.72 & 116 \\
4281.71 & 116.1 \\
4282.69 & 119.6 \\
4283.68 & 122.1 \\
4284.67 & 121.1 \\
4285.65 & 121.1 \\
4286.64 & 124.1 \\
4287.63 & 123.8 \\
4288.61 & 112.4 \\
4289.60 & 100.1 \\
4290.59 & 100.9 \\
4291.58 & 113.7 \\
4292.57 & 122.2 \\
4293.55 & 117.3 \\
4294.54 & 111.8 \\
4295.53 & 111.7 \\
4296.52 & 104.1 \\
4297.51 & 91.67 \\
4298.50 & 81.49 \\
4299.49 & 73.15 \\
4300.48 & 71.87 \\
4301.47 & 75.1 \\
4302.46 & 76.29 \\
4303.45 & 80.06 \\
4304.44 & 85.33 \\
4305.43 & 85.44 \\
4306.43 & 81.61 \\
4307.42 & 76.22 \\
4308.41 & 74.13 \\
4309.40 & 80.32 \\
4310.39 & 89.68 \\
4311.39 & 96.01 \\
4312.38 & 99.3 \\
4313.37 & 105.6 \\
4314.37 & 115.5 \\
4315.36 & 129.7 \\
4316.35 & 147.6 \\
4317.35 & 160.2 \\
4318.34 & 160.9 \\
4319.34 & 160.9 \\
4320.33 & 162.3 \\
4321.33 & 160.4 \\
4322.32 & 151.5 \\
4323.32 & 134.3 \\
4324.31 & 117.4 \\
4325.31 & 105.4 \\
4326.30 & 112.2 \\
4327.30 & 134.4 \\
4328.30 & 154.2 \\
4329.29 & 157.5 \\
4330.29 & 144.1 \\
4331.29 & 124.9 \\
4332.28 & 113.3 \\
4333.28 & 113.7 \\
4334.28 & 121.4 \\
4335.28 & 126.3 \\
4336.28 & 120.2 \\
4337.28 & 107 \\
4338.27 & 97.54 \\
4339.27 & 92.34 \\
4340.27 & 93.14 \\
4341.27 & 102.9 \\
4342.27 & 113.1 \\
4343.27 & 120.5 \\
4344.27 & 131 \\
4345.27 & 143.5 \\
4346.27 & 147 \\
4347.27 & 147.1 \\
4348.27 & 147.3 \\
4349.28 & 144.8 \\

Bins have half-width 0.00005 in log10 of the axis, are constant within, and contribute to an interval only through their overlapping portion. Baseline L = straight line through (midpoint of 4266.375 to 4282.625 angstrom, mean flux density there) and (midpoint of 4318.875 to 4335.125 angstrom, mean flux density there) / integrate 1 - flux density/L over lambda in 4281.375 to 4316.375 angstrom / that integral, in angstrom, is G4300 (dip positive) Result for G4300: 6.76 angstrom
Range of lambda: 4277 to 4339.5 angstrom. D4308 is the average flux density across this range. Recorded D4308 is 114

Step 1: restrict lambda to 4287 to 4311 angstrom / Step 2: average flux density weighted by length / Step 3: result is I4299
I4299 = 93.5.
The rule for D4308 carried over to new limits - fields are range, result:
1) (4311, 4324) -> 137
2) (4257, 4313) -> 108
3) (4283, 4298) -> 113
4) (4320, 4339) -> 129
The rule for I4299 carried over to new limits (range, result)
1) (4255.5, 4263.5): 117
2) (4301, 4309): 79.3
